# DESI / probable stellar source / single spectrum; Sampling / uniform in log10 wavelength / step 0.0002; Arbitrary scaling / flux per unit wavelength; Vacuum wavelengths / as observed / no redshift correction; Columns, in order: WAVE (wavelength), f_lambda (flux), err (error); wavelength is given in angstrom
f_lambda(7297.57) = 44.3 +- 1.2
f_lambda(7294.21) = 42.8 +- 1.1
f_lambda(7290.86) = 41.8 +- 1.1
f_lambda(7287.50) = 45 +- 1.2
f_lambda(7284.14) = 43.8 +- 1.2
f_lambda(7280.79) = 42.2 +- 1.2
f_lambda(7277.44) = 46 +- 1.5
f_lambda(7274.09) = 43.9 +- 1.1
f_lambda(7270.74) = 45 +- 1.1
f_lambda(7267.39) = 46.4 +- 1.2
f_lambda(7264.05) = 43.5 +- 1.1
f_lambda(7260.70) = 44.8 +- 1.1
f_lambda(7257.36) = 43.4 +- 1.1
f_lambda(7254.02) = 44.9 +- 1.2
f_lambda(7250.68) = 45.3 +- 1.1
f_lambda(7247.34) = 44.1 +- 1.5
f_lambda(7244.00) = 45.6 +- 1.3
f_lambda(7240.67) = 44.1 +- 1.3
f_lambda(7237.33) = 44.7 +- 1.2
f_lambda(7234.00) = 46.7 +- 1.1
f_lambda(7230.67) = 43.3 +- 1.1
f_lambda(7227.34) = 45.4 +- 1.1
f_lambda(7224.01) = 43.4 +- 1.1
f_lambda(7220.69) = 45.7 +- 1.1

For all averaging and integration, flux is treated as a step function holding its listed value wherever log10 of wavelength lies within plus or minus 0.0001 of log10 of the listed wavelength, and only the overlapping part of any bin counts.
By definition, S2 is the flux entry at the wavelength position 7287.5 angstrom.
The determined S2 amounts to 45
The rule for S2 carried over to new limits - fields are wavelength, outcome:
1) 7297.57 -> 44.3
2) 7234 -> 46.7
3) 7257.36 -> 43.4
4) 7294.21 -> 42.8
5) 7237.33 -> 44.7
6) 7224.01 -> 43.4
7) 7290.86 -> 41.8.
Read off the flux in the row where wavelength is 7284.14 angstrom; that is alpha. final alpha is 43.8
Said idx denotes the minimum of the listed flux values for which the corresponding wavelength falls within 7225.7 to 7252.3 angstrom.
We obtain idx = 43.3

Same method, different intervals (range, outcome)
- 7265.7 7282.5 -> 42.2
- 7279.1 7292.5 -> 41.8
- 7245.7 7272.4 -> 43.4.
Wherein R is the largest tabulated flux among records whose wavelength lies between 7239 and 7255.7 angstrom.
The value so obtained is 45.6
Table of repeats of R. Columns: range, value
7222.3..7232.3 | 45.4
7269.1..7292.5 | 46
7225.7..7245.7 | 46.7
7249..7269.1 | 46.4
